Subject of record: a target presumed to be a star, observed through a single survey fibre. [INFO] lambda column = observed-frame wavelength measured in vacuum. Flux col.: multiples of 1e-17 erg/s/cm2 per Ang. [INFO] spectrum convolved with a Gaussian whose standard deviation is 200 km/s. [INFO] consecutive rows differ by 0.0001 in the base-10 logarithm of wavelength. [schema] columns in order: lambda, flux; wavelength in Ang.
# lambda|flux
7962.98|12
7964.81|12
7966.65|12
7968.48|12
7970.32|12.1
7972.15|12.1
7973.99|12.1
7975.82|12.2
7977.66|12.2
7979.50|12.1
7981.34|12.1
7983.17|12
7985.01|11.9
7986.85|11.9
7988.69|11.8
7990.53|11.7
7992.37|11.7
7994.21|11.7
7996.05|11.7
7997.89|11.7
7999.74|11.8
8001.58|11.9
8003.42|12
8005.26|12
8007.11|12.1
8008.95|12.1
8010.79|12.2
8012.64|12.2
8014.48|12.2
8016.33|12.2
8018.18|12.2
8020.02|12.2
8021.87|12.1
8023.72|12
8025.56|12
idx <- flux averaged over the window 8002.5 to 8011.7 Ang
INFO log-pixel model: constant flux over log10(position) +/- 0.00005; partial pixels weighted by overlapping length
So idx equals 12.1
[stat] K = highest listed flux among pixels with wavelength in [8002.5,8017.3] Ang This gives 12.2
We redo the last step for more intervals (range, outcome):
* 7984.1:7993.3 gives 11.9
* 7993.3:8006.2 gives 12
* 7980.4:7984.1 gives 12.1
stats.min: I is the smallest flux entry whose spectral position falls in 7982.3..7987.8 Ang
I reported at 11.9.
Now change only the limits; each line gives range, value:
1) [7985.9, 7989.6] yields 11.8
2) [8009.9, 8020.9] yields 12.2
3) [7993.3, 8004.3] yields 11.7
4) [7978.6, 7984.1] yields 12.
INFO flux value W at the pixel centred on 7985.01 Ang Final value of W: 11.9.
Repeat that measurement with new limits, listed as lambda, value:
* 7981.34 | 12.1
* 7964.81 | 12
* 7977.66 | 12.2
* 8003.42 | 12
